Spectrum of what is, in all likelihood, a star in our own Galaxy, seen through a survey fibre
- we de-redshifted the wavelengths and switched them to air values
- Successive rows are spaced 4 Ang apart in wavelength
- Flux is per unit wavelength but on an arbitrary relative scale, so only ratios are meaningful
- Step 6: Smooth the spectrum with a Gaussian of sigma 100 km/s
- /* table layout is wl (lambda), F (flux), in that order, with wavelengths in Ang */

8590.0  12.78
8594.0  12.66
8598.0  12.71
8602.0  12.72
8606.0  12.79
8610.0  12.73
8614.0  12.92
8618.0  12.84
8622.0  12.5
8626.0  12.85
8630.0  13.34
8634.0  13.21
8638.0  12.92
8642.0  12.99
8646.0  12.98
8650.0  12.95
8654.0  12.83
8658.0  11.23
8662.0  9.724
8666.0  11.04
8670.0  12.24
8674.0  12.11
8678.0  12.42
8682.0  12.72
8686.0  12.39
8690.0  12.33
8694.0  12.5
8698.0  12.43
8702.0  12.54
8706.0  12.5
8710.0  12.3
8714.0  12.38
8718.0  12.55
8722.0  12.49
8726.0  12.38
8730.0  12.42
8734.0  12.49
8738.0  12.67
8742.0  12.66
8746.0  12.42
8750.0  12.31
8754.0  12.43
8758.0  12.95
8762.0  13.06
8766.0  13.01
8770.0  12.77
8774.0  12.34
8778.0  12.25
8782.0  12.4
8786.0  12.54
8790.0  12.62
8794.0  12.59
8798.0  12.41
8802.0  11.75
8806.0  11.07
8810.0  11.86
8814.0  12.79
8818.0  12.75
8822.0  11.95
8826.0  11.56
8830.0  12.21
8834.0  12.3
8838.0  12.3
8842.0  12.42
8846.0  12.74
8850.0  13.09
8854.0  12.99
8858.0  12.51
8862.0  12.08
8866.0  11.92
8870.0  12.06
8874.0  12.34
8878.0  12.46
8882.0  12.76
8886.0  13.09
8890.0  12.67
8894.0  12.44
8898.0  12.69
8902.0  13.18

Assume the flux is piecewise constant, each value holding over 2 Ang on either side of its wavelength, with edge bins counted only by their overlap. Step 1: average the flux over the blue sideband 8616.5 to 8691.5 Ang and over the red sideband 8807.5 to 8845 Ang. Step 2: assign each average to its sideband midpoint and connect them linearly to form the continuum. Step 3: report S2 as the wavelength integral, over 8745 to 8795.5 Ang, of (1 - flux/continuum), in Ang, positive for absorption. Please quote -1.3 Ang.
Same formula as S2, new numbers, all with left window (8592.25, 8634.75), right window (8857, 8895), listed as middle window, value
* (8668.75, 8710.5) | 0.99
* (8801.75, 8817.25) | 0.72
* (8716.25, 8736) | 0.31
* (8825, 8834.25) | 0.36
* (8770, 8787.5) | 0.22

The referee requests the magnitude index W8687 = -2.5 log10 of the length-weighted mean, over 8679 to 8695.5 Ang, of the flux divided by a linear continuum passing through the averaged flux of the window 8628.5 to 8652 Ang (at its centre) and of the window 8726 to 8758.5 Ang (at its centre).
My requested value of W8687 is 0.03 mag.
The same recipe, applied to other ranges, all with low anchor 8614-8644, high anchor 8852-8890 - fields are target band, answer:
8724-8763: 0.01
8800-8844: 0.04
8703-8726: 0.03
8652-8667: 0.15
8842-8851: -0.02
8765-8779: 0.01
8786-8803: 0.02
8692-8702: 0.03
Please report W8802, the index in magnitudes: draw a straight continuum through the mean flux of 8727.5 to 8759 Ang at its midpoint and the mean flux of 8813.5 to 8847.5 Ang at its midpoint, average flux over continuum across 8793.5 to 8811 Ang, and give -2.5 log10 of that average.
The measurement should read 0.04 mag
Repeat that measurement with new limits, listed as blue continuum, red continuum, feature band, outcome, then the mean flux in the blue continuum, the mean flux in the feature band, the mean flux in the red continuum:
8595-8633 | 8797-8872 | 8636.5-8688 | 0.04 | 12.8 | 12.2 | 12.2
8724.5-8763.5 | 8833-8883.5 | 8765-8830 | 0.02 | 12.6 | 12.3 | 12.5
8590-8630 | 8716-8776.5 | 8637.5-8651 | -0.02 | 12.8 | 13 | 12.6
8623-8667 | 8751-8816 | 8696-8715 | 0.00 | 12.4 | 12.4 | 12.4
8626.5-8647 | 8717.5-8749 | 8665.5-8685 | 0.06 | 13.1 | 12.2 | 12.5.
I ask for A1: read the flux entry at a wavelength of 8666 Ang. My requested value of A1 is 11.04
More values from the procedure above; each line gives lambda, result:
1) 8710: 12.3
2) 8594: 12.66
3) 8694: 12.5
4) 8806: 11.07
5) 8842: 12.42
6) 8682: 12.72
